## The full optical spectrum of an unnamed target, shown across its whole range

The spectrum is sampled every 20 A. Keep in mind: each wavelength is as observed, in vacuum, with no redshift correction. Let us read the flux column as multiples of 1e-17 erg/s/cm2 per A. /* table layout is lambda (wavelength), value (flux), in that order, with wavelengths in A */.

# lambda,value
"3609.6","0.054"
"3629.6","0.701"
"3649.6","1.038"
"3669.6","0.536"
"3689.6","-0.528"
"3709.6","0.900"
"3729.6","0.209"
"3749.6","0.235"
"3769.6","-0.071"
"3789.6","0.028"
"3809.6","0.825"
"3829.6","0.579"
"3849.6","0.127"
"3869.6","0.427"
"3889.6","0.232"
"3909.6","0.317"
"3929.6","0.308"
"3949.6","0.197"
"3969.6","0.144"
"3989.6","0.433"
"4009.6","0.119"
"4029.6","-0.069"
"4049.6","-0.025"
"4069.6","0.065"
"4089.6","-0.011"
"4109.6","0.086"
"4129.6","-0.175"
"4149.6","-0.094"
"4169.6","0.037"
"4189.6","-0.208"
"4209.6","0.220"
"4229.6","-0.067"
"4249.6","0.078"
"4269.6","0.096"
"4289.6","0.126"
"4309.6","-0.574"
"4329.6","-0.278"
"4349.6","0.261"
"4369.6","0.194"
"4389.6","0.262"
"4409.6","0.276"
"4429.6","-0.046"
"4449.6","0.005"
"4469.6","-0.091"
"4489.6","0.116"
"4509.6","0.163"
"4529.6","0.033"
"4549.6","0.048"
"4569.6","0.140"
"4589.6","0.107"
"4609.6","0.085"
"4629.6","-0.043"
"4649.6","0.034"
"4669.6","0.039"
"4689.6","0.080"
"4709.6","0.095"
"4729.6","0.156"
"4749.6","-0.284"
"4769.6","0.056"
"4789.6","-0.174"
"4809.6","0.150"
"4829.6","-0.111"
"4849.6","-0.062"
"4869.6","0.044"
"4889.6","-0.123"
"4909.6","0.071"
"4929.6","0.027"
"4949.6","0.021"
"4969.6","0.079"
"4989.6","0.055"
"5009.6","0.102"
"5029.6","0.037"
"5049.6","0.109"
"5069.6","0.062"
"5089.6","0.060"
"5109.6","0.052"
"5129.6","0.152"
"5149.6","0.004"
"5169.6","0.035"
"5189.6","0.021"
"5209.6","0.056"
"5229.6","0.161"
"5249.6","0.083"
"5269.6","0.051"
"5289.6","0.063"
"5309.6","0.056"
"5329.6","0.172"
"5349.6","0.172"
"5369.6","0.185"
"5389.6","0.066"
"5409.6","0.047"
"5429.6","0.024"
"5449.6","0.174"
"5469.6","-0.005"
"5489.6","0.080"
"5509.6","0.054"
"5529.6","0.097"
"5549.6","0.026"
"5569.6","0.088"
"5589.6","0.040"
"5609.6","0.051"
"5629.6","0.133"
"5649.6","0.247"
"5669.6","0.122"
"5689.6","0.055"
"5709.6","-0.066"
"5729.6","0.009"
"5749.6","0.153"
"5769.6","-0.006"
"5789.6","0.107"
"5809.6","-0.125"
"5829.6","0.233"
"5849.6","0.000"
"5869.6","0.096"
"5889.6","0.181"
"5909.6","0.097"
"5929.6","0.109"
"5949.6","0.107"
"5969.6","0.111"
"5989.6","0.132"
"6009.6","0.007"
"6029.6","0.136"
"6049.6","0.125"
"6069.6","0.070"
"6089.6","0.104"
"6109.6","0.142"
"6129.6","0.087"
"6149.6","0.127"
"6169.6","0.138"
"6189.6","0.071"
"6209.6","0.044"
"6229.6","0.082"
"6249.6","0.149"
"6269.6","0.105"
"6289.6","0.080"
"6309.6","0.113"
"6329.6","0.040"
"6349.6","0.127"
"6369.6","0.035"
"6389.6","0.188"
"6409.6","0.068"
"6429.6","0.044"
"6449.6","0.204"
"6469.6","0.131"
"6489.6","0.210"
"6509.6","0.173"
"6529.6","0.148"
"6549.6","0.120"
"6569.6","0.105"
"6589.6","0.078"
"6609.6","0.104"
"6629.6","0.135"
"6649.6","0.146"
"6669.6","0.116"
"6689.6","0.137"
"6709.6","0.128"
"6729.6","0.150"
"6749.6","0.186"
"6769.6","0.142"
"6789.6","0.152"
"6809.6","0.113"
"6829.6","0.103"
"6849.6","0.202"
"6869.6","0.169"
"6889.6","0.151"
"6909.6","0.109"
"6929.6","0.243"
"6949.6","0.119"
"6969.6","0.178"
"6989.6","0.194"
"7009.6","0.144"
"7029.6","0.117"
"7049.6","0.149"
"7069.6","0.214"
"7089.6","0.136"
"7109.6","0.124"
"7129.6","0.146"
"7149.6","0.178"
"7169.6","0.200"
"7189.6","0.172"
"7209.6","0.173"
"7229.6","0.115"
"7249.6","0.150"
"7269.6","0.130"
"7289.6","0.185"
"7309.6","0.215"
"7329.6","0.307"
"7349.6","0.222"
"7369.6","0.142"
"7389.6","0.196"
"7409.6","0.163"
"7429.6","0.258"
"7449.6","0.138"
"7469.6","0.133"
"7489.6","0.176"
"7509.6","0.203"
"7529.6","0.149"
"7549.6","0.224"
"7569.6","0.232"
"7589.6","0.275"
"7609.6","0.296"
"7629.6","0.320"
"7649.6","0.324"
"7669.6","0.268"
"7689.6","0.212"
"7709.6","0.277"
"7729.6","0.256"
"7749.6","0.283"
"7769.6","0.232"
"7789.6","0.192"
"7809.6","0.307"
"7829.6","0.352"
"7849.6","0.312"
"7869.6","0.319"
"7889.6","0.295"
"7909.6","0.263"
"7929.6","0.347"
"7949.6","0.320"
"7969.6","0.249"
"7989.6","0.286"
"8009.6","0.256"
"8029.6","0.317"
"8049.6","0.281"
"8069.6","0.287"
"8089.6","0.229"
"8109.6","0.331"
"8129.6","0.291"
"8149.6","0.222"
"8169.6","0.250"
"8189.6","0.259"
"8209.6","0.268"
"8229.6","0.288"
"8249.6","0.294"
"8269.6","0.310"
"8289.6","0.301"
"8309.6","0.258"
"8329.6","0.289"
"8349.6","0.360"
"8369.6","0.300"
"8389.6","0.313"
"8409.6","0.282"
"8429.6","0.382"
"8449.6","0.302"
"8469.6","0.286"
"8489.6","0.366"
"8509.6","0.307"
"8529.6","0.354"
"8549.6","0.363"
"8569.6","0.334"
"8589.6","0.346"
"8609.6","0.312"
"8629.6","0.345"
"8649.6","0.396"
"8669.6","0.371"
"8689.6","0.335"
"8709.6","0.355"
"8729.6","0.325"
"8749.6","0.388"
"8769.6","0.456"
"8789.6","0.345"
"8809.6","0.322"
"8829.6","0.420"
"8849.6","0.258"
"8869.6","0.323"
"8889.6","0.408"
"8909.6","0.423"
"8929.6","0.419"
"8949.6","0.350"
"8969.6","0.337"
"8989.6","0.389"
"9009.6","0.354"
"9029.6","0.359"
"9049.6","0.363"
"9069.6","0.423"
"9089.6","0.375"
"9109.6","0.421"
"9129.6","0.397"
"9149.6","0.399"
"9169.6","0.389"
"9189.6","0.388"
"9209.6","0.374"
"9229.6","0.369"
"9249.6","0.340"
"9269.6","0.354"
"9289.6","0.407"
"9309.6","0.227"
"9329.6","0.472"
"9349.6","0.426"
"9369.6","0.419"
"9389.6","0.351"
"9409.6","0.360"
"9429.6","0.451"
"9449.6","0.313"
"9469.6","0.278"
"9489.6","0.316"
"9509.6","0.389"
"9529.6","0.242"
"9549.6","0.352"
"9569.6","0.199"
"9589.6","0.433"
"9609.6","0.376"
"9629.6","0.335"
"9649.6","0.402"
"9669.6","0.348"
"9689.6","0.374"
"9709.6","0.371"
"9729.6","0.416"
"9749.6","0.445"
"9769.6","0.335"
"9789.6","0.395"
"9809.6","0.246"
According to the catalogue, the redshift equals 0.896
